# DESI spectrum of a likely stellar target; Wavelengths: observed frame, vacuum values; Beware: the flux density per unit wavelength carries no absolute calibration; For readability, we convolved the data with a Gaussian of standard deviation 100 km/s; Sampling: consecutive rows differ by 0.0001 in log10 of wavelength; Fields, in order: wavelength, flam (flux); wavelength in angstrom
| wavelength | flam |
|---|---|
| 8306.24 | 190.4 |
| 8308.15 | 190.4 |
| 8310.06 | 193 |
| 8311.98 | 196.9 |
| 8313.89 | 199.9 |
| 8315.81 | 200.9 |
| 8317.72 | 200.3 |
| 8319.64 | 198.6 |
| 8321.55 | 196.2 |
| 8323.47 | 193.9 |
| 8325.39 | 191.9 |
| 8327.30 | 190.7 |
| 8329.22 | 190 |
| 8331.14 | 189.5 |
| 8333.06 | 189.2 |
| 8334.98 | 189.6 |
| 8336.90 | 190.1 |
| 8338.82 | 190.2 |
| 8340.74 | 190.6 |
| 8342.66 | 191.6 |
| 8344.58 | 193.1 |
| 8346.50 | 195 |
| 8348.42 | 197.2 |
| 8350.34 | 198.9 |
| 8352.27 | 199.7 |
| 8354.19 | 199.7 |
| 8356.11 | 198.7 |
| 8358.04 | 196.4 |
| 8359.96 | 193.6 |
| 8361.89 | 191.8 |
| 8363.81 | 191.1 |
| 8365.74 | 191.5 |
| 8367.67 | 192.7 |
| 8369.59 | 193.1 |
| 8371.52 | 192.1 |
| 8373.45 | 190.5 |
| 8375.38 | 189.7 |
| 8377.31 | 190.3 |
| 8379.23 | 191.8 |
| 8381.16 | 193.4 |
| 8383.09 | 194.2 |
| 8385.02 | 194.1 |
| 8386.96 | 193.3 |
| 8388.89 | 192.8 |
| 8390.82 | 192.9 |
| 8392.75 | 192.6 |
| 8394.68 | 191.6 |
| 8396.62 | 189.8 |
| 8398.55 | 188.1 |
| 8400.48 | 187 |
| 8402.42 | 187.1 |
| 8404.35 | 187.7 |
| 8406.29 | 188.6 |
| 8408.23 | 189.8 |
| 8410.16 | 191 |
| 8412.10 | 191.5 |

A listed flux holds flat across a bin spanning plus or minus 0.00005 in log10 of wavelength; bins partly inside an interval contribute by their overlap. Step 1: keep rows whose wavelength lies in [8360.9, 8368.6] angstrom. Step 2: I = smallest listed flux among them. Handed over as 191.1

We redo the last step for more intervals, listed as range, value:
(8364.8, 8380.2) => 189.7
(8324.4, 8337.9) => 189.2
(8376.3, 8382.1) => 190.3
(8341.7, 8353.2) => 191.6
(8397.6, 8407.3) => 187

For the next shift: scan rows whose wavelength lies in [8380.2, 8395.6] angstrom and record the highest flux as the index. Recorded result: 194.2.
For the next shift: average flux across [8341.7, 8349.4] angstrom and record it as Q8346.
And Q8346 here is 194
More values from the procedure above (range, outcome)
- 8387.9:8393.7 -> 193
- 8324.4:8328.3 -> 191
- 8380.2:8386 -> 194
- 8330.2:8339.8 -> 190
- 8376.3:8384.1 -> 193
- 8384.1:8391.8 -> 193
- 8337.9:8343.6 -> 191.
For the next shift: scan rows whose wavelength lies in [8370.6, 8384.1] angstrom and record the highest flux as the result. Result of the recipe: 194.2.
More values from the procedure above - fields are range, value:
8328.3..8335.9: 190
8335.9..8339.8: 190.2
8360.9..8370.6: 193.1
